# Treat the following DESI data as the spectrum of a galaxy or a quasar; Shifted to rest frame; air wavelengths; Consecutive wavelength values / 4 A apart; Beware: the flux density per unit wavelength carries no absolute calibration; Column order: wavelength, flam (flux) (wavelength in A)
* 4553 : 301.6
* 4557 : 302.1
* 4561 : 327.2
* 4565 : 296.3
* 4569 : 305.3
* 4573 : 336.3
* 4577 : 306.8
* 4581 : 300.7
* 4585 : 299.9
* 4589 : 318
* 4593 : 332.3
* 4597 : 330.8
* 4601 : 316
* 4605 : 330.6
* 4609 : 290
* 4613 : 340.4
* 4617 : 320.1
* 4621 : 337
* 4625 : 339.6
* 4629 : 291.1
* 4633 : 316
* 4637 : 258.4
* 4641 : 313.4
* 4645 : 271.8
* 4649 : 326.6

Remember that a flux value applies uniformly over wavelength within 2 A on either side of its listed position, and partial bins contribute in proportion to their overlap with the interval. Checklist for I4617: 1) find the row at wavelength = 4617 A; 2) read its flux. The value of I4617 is 320.1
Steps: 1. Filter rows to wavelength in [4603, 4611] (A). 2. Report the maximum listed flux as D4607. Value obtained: 330.6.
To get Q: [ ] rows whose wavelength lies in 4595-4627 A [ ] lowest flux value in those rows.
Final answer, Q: 290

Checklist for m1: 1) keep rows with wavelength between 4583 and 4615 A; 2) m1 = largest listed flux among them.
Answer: 340.4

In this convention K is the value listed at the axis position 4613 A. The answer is 340.4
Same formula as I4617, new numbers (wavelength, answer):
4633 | 316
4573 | 336.3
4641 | 313.4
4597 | 330.8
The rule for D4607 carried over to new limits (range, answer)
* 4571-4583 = 336.3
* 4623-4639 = 339.6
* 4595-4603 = 330.8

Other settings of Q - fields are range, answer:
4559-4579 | 296.3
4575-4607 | 299.9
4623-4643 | 258.4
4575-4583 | 300.7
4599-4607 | 316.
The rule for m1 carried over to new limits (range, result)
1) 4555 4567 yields 327.2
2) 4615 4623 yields 337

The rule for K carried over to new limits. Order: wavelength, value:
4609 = 290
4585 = 299.9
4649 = 326.6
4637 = 258.4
